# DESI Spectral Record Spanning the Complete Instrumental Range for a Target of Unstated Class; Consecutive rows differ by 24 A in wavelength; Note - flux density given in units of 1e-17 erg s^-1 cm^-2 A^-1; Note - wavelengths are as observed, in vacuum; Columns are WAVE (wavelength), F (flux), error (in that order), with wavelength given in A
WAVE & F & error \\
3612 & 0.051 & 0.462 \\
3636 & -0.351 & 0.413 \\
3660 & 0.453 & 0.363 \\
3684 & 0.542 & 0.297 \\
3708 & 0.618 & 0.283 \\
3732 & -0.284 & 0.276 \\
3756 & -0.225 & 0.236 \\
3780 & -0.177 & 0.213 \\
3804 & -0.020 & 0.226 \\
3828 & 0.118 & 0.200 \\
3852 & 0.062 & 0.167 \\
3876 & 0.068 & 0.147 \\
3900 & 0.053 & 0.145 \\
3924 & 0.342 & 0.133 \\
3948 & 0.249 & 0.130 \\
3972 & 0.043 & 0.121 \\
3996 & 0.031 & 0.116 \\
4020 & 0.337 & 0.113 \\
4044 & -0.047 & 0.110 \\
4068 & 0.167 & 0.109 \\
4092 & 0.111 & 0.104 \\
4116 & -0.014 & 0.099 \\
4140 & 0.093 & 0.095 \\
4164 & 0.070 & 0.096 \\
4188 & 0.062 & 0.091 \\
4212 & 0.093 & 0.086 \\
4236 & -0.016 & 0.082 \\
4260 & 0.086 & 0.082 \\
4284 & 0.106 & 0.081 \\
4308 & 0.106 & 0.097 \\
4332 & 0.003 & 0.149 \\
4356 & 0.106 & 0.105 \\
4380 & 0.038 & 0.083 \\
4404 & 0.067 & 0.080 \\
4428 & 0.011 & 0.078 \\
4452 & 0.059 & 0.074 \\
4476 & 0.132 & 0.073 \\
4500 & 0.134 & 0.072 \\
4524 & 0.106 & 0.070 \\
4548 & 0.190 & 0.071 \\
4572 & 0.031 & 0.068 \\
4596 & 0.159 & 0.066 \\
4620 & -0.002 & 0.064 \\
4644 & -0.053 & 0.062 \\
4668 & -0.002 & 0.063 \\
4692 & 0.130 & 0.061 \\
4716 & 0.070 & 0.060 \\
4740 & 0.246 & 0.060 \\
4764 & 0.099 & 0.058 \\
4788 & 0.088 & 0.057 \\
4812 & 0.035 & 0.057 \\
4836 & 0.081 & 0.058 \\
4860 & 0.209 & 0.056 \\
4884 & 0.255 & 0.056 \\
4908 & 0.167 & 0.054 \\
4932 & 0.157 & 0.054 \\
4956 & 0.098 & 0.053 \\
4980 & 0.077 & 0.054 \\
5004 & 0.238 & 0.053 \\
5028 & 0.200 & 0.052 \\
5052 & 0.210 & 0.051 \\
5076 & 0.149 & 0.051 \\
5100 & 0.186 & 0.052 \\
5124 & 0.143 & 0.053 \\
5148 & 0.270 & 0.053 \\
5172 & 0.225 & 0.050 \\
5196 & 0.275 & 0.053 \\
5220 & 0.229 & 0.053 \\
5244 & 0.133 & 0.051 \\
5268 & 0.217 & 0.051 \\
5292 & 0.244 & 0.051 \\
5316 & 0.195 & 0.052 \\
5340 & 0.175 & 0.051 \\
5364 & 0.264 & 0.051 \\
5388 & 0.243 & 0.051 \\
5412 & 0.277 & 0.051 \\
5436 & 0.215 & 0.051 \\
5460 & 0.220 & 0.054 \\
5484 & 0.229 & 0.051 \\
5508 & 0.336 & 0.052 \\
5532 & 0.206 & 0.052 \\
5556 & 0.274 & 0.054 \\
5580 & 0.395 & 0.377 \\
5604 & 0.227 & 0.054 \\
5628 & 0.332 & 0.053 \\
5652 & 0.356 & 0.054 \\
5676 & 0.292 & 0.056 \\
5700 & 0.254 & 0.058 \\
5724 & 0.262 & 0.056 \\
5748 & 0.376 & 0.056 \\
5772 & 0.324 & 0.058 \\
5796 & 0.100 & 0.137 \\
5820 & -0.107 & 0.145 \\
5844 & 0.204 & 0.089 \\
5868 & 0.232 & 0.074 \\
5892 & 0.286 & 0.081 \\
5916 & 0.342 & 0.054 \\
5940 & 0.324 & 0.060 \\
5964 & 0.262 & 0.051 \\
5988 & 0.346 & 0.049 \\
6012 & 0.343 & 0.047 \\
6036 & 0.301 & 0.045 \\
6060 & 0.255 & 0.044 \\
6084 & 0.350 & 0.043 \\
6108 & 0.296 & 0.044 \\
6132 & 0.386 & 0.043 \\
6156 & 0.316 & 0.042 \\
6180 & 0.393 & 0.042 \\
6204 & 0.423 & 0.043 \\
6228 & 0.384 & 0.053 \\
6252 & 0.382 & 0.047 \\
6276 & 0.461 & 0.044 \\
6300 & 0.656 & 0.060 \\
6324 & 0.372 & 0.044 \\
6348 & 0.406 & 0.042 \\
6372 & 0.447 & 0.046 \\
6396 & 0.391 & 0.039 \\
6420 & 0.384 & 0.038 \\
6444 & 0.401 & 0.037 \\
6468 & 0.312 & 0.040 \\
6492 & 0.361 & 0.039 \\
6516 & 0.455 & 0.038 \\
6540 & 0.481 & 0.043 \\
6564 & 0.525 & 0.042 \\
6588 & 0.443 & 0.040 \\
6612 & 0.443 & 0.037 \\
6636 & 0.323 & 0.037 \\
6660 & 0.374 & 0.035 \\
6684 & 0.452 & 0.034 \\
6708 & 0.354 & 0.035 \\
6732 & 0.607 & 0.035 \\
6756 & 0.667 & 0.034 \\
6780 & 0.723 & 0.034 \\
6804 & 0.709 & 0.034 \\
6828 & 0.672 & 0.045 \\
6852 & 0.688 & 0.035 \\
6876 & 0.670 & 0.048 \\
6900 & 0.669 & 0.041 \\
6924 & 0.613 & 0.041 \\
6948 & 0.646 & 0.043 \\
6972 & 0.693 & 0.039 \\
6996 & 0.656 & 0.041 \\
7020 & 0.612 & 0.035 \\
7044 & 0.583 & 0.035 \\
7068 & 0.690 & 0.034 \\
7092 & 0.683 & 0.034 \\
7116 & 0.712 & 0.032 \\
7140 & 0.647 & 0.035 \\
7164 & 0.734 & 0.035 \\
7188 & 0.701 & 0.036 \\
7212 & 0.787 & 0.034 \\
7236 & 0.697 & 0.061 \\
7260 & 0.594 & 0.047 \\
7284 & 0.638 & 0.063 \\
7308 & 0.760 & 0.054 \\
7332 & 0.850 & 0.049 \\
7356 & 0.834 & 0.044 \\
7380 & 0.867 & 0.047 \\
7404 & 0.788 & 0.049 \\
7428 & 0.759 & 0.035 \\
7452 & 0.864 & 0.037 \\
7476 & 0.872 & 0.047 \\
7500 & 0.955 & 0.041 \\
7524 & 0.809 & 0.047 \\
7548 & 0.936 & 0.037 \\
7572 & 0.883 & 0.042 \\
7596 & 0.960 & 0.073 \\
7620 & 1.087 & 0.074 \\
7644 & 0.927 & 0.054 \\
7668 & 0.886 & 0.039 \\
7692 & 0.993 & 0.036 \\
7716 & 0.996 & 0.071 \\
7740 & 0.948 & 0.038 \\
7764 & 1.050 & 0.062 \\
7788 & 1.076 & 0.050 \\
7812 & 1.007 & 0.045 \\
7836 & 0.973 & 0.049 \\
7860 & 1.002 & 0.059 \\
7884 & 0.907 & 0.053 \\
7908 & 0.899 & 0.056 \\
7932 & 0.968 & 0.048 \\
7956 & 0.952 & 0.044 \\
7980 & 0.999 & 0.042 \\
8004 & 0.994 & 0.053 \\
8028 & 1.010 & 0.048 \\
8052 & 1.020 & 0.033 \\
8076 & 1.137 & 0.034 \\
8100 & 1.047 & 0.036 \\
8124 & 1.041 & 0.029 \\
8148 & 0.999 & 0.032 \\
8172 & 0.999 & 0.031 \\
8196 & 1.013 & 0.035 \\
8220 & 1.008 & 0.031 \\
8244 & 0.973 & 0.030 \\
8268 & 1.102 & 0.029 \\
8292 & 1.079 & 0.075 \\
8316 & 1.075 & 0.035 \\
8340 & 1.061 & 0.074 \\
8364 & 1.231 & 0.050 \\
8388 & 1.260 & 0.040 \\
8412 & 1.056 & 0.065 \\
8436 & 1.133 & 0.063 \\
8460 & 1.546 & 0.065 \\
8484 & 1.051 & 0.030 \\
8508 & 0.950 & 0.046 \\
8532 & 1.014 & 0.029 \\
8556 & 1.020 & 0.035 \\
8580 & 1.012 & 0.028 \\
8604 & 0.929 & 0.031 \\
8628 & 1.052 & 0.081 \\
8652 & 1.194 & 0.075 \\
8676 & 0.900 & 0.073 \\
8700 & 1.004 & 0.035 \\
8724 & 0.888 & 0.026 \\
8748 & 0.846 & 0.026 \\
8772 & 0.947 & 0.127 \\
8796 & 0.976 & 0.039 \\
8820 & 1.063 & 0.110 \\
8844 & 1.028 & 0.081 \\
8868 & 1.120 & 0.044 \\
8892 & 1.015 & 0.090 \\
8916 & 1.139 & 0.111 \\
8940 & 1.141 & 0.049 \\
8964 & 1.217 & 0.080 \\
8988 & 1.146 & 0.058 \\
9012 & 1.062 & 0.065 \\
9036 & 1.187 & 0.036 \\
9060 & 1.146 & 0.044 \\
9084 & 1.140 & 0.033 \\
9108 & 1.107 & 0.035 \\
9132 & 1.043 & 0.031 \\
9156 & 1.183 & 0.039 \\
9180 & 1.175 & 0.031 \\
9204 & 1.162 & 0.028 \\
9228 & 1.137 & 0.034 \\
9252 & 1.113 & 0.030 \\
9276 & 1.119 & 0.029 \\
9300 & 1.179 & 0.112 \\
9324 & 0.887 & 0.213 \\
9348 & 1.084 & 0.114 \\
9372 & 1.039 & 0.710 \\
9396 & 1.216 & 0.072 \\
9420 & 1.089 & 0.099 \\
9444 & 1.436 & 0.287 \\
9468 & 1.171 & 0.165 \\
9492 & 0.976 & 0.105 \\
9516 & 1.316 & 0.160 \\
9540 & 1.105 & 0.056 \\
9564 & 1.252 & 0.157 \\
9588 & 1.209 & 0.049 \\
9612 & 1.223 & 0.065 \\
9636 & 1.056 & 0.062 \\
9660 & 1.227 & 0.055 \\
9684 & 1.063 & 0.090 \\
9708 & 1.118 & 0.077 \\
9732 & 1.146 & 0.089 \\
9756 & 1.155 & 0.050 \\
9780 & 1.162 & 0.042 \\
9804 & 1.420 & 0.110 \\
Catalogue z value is 0.689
